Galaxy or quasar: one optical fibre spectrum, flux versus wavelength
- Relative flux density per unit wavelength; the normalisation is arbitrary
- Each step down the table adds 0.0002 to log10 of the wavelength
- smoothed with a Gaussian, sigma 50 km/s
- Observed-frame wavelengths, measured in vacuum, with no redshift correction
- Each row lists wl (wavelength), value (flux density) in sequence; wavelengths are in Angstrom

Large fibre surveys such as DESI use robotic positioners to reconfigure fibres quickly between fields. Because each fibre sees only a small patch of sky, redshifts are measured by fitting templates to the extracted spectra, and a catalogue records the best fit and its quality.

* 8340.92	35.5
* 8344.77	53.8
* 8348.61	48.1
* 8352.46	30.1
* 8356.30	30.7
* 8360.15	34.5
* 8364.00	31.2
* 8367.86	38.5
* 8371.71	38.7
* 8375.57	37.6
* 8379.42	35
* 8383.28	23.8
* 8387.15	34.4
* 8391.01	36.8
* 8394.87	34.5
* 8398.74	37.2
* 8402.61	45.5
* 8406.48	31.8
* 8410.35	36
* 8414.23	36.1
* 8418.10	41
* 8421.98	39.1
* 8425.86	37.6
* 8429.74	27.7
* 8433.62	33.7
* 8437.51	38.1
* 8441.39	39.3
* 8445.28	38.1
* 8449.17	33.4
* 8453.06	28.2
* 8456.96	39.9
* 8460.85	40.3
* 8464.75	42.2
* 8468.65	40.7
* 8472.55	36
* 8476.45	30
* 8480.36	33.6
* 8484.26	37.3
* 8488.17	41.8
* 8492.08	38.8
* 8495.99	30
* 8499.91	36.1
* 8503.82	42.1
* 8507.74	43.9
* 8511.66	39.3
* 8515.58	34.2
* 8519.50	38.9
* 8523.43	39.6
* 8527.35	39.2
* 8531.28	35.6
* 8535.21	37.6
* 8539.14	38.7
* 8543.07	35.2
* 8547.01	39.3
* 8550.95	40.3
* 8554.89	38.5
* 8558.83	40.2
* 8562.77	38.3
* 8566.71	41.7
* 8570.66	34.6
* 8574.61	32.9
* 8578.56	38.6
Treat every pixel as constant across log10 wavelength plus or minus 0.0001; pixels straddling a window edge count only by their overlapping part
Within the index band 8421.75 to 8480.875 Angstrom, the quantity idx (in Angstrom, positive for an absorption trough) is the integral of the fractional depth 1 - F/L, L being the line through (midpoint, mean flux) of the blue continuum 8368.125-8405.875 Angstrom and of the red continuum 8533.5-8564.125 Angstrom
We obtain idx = 1.37 Angstrom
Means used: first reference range 35.9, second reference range 38.5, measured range 36.1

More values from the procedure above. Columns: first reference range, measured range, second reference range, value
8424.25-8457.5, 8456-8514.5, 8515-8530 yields -2.17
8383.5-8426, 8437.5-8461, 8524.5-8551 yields 0.46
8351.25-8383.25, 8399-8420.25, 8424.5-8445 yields -1.89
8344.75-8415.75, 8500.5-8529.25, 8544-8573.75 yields -1.10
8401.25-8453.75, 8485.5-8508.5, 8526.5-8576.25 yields -0.83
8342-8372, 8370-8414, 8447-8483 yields 2.17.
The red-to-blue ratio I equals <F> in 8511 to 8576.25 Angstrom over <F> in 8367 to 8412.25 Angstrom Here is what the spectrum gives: 1.06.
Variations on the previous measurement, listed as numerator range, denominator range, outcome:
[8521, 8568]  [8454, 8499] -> 1.04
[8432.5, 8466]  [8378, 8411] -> 1.06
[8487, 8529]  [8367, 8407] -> 1.07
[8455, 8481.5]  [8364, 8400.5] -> 1.08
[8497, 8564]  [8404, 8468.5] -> 1.05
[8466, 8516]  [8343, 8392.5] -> 1.03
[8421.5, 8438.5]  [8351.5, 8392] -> 1.03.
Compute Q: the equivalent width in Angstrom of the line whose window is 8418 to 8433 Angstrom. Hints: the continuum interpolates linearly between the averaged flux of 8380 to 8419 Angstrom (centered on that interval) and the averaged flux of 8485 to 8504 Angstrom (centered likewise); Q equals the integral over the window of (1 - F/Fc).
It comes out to 0.20 Angstrom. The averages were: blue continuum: 35.5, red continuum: 37.3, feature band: 35.5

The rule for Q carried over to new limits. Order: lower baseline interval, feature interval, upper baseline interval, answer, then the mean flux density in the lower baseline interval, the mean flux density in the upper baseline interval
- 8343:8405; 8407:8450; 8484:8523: 1.3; 36.8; 38.3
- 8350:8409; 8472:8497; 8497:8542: 1.3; 34.8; 38.4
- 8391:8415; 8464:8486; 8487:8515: 1.0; 36.9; 38.5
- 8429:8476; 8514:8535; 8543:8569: 0.5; 36.5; 39.3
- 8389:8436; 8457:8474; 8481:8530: -1.1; 36.4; 38.3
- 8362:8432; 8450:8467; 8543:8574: -0.3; 35.7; 38.5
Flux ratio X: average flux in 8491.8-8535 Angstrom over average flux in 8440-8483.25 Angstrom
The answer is 1.0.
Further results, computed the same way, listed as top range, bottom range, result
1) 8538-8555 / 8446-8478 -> 1.05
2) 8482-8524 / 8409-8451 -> 1.05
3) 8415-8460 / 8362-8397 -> 1.05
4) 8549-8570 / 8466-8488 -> 1.09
